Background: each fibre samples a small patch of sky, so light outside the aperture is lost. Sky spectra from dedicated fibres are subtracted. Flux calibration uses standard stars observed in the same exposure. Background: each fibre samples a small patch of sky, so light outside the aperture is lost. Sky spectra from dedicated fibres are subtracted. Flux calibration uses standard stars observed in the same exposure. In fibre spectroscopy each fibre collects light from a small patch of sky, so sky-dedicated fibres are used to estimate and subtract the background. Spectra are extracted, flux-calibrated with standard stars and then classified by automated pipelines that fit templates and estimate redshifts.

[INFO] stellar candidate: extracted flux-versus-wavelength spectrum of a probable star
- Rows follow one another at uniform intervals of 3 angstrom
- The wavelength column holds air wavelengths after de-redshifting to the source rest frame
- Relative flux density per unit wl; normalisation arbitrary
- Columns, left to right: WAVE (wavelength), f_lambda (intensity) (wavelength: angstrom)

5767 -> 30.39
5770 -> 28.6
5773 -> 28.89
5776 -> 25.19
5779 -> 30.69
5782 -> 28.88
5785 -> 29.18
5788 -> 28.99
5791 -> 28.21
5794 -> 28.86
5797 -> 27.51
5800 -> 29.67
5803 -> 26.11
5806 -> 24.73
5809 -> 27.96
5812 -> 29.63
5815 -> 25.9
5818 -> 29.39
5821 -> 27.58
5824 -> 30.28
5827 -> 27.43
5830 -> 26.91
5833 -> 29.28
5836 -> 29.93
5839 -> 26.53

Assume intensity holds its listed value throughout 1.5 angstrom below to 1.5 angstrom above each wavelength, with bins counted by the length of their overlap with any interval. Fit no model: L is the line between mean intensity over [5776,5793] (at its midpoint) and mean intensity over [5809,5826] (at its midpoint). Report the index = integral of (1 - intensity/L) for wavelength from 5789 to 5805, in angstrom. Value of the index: 0.39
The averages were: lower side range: 28.8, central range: 28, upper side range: 28.5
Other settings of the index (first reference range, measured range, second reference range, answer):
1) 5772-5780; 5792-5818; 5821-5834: 0.51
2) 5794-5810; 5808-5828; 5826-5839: -0.40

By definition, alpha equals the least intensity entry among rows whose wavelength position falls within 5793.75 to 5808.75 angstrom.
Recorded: 24.73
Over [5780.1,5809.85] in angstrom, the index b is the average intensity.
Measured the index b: 28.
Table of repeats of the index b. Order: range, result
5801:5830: 27.7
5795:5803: 28.1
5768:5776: 28.2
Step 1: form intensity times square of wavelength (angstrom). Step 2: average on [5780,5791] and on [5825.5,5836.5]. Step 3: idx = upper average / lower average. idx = 0.99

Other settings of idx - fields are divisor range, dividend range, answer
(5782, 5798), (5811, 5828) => 1.00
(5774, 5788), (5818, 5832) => 1.00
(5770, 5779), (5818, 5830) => 1.03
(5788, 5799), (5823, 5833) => 1.01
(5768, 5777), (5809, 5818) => 1.02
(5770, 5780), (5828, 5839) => 1.03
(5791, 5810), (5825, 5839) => 1.04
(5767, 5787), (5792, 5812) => 0.97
